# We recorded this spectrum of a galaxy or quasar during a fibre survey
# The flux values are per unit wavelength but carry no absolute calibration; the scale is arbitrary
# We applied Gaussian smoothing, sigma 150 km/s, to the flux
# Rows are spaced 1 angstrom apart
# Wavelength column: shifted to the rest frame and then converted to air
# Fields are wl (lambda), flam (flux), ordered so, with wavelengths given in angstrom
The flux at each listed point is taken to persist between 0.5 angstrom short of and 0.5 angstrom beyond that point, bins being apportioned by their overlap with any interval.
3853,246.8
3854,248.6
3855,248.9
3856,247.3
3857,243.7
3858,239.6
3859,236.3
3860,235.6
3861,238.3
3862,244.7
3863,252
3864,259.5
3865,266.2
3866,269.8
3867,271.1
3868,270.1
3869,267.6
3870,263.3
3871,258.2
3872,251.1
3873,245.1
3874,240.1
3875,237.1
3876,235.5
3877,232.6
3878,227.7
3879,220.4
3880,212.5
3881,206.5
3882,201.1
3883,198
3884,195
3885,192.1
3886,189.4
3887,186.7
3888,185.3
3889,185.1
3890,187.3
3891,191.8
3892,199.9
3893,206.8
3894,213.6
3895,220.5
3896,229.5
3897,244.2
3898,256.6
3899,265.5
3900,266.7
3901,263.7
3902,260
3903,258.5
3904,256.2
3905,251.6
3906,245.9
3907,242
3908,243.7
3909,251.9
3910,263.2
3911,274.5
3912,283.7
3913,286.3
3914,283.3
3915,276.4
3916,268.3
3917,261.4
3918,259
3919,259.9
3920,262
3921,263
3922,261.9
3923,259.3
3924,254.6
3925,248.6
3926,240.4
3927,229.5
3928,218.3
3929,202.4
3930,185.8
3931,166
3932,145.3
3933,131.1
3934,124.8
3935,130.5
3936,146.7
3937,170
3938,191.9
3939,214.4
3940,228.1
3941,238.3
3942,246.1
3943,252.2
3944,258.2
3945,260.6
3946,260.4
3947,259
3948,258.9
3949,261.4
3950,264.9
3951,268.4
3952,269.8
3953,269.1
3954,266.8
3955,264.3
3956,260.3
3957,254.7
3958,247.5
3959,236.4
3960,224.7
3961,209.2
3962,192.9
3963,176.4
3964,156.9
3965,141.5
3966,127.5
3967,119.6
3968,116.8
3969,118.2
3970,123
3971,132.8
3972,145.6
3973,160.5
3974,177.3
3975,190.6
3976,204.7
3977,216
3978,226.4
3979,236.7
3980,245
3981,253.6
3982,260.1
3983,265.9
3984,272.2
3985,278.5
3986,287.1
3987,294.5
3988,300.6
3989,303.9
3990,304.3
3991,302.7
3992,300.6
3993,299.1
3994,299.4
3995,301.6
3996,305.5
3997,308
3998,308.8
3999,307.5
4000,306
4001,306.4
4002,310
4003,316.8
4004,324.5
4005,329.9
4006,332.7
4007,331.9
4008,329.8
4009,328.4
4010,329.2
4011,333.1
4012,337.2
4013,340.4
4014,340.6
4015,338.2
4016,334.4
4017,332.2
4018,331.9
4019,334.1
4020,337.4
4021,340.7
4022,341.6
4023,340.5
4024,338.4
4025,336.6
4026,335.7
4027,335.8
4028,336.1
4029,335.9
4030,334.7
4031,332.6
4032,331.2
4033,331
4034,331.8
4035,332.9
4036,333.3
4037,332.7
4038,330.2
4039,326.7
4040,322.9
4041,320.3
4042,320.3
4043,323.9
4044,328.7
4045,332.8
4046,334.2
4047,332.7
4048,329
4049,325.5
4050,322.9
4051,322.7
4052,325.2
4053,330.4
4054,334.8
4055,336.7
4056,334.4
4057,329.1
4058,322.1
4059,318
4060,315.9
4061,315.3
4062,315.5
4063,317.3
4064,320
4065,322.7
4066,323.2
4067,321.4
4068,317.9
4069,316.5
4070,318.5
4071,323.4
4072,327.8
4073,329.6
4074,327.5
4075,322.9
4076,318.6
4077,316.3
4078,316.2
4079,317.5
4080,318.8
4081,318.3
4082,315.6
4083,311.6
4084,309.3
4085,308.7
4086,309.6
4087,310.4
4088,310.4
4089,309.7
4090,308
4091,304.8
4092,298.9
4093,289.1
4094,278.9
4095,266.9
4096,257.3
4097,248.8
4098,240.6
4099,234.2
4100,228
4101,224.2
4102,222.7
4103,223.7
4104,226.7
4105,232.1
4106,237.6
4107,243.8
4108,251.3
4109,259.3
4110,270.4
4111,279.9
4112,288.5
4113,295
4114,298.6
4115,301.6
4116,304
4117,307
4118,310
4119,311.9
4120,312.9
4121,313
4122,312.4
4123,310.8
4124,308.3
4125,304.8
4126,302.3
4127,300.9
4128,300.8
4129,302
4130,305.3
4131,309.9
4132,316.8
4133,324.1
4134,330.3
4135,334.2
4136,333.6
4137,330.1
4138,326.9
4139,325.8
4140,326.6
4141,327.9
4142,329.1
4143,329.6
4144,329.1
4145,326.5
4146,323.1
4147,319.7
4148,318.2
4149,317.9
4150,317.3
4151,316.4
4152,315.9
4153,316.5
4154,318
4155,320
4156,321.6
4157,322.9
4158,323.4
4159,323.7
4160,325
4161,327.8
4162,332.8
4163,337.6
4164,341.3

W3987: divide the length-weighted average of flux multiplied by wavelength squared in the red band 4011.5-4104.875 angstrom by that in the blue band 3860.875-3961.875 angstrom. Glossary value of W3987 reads 1.44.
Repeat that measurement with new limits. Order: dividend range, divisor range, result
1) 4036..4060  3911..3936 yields 1.53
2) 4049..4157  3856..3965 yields 1.44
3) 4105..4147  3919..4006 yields 1.40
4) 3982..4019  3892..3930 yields 1.31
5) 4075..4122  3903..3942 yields 1.35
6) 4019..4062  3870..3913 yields 1.54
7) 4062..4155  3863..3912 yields 1.43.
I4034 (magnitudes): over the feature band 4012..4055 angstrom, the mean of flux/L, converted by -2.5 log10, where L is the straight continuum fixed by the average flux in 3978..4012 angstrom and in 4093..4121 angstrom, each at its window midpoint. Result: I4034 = -0.15 mag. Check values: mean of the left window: 300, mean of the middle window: 332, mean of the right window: 266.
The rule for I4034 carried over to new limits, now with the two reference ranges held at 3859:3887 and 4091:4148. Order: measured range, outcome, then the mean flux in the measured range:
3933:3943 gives 0.31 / 188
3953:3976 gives 0.35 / 186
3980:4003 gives -0.12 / 294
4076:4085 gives -0.12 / 315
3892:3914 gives -0.04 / 251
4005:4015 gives -0.24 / 334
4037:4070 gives -0.17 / 325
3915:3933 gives 0.06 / 233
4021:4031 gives -0.24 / 337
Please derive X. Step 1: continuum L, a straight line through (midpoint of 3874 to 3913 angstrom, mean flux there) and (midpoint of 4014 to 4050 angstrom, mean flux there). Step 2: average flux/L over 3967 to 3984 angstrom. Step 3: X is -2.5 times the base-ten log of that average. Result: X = 0.45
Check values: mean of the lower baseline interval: 229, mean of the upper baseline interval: 332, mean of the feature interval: 192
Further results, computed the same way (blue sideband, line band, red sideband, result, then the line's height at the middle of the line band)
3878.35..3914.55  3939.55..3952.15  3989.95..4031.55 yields 0.067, 272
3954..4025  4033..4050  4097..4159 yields -0.176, 279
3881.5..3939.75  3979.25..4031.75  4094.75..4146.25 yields -0.229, 255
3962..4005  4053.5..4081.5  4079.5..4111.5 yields -0.210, 266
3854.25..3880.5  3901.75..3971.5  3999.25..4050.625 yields 0.246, 283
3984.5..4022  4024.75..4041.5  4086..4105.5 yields -0.106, 301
